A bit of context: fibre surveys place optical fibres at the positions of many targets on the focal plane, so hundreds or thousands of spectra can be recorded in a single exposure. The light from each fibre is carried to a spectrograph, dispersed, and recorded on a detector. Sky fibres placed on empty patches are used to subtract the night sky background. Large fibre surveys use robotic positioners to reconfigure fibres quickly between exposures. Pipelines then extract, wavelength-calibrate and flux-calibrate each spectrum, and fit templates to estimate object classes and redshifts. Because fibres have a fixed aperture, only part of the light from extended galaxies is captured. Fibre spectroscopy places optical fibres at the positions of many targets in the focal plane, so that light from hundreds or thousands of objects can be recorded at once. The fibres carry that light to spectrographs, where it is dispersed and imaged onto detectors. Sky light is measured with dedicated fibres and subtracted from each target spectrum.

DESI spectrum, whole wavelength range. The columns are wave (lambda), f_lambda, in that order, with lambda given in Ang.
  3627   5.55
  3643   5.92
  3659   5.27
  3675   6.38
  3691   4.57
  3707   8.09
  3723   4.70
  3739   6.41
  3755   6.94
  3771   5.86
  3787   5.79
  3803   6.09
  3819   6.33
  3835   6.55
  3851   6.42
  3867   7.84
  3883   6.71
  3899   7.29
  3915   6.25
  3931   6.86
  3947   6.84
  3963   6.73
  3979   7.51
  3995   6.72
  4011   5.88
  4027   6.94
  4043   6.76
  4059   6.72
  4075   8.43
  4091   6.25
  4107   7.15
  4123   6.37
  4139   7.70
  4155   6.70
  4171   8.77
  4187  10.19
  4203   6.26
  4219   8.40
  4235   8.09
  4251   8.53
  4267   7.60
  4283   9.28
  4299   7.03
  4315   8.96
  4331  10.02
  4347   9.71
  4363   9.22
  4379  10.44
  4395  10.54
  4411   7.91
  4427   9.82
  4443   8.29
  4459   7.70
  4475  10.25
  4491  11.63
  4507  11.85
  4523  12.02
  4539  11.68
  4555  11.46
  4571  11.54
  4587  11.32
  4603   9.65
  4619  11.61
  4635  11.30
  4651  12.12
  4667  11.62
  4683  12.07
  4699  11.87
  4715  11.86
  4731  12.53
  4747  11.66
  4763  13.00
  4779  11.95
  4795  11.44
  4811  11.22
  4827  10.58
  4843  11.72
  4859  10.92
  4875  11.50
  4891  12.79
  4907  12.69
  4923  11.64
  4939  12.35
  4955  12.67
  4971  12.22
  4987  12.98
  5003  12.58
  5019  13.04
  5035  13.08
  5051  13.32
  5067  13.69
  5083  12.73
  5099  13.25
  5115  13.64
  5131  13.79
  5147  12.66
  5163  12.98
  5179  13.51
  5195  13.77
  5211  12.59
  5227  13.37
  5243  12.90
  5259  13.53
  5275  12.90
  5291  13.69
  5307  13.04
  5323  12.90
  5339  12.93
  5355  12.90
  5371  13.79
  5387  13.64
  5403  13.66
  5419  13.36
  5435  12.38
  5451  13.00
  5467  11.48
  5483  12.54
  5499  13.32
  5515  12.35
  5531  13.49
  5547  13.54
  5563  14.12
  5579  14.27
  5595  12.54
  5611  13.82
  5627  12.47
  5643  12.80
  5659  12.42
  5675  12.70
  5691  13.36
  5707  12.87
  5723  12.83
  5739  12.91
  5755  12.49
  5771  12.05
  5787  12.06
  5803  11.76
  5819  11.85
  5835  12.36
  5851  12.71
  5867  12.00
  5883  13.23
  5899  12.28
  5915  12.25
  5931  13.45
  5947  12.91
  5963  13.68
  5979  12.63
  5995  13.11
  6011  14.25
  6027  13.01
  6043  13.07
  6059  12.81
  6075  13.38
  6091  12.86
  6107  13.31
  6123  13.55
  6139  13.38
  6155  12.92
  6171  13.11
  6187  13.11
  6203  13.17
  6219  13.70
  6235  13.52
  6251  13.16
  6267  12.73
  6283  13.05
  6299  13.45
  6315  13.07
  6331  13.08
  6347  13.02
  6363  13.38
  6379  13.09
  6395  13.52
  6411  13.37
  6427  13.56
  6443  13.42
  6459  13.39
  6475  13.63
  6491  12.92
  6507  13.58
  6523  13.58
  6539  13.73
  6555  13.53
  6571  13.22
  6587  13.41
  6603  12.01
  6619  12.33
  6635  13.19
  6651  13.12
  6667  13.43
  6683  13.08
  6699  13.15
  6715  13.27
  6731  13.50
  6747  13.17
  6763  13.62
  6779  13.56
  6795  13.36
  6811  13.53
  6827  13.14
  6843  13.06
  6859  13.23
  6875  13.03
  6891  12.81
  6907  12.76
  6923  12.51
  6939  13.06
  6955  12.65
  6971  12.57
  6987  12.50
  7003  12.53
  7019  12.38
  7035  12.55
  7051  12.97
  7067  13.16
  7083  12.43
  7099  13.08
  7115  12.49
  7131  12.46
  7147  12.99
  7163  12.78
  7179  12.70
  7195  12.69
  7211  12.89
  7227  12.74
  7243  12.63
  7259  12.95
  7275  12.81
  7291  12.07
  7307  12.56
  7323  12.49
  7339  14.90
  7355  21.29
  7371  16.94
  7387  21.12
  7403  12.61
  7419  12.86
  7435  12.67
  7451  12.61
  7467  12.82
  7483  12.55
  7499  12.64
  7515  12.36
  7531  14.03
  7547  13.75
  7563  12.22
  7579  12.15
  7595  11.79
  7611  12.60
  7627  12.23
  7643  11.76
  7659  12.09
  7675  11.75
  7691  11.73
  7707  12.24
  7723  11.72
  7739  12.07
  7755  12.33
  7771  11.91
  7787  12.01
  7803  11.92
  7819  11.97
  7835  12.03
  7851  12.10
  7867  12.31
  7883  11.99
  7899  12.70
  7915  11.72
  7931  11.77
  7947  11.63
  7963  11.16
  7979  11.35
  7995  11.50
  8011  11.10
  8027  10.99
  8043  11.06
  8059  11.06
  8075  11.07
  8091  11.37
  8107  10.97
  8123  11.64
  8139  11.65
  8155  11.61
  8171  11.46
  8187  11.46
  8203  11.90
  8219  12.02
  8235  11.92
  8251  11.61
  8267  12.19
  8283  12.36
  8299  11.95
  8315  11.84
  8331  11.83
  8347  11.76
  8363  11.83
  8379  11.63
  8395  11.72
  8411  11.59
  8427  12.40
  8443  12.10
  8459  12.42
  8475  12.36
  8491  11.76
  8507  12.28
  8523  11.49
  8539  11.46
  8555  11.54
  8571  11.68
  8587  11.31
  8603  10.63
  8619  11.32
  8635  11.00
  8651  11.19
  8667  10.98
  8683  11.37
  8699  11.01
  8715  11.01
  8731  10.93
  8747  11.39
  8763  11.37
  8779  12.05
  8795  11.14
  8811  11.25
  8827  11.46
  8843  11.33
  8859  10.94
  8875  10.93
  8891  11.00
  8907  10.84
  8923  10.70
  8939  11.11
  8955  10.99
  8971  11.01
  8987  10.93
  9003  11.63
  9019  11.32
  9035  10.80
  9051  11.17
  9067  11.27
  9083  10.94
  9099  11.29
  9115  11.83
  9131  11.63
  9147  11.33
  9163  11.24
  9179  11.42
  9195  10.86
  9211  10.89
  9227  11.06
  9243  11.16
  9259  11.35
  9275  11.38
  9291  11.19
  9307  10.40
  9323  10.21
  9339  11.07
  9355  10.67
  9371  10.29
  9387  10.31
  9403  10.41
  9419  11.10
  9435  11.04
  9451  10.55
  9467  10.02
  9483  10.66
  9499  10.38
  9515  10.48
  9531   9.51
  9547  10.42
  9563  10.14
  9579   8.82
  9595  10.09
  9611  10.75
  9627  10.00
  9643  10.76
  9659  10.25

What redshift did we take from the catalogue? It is 0.12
